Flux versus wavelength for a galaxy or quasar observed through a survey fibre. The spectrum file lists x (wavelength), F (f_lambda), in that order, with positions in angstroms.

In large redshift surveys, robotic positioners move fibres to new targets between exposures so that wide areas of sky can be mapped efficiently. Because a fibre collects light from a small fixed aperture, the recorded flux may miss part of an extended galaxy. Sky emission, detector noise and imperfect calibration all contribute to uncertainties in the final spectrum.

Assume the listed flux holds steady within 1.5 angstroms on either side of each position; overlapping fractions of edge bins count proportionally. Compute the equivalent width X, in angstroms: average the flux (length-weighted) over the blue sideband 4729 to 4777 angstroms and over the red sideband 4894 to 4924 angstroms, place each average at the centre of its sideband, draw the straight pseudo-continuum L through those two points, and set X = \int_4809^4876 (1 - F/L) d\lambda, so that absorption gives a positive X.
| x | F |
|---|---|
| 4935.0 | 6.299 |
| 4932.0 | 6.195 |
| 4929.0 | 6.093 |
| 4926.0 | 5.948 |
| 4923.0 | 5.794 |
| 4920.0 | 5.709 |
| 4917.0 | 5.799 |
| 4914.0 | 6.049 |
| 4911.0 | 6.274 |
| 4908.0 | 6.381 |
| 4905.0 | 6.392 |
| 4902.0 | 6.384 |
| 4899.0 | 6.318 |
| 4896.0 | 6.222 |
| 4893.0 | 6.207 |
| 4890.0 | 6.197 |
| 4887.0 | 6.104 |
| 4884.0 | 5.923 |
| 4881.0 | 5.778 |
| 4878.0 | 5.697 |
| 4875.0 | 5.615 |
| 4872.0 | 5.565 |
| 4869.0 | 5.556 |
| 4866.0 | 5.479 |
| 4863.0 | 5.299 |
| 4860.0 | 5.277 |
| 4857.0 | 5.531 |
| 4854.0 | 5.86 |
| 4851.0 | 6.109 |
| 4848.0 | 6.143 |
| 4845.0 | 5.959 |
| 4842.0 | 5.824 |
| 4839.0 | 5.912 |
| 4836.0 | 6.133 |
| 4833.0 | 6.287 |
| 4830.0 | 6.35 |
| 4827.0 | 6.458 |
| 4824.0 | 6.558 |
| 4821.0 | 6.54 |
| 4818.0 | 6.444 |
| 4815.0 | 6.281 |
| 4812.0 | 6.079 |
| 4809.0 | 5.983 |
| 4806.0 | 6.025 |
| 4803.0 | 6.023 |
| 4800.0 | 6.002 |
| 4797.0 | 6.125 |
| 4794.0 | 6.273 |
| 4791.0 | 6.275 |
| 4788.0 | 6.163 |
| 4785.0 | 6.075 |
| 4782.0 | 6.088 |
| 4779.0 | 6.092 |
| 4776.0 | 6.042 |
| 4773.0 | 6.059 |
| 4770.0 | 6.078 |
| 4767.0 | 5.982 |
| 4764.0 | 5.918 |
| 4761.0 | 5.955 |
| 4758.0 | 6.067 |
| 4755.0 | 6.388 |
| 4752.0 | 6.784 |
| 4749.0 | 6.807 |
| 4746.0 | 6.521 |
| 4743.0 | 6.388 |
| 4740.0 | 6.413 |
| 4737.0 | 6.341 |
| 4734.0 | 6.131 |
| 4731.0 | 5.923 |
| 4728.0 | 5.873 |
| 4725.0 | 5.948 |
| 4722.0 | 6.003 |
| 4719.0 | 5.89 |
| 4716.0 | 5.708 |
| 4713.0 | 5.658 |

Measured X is 2.3 angstroms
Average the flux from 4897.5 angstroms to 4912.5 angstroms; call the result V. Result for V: 6.35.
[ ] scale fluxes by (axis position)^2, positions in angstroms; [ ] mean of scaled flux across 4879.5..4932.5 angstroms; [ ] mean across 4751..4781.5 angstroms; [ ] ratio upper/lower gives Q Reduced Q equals 1.05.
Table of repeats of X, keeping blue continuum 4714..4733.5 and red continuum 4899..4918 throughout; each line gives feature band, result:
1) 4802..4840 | -1.1 angstroms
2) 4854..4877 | 2.4 angstroms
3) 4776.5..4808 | -0.5 angstroms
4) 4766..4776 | -0.1 angstroms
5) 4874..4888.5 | 0.8 angstroms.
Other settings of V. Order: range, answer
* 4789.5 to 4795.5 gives 6.27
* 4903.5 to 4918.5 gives 6.18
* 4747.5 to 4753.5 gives 6.8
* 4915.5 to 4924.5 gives 5.77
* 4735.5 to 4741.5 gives 6.38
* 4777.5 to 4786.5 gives 6.08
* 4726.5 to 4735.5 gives 5.98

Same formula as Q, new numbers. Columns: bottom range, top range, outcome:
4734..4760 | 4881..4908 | 1.02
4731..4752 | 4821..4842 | 1.01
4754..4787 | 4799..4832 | 1.05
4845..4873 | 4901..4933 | 1.10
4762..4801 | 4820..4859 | 1.03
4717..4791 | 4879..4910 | 1.06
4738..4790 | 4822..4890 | 0.98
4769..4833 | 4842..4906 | 0.98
